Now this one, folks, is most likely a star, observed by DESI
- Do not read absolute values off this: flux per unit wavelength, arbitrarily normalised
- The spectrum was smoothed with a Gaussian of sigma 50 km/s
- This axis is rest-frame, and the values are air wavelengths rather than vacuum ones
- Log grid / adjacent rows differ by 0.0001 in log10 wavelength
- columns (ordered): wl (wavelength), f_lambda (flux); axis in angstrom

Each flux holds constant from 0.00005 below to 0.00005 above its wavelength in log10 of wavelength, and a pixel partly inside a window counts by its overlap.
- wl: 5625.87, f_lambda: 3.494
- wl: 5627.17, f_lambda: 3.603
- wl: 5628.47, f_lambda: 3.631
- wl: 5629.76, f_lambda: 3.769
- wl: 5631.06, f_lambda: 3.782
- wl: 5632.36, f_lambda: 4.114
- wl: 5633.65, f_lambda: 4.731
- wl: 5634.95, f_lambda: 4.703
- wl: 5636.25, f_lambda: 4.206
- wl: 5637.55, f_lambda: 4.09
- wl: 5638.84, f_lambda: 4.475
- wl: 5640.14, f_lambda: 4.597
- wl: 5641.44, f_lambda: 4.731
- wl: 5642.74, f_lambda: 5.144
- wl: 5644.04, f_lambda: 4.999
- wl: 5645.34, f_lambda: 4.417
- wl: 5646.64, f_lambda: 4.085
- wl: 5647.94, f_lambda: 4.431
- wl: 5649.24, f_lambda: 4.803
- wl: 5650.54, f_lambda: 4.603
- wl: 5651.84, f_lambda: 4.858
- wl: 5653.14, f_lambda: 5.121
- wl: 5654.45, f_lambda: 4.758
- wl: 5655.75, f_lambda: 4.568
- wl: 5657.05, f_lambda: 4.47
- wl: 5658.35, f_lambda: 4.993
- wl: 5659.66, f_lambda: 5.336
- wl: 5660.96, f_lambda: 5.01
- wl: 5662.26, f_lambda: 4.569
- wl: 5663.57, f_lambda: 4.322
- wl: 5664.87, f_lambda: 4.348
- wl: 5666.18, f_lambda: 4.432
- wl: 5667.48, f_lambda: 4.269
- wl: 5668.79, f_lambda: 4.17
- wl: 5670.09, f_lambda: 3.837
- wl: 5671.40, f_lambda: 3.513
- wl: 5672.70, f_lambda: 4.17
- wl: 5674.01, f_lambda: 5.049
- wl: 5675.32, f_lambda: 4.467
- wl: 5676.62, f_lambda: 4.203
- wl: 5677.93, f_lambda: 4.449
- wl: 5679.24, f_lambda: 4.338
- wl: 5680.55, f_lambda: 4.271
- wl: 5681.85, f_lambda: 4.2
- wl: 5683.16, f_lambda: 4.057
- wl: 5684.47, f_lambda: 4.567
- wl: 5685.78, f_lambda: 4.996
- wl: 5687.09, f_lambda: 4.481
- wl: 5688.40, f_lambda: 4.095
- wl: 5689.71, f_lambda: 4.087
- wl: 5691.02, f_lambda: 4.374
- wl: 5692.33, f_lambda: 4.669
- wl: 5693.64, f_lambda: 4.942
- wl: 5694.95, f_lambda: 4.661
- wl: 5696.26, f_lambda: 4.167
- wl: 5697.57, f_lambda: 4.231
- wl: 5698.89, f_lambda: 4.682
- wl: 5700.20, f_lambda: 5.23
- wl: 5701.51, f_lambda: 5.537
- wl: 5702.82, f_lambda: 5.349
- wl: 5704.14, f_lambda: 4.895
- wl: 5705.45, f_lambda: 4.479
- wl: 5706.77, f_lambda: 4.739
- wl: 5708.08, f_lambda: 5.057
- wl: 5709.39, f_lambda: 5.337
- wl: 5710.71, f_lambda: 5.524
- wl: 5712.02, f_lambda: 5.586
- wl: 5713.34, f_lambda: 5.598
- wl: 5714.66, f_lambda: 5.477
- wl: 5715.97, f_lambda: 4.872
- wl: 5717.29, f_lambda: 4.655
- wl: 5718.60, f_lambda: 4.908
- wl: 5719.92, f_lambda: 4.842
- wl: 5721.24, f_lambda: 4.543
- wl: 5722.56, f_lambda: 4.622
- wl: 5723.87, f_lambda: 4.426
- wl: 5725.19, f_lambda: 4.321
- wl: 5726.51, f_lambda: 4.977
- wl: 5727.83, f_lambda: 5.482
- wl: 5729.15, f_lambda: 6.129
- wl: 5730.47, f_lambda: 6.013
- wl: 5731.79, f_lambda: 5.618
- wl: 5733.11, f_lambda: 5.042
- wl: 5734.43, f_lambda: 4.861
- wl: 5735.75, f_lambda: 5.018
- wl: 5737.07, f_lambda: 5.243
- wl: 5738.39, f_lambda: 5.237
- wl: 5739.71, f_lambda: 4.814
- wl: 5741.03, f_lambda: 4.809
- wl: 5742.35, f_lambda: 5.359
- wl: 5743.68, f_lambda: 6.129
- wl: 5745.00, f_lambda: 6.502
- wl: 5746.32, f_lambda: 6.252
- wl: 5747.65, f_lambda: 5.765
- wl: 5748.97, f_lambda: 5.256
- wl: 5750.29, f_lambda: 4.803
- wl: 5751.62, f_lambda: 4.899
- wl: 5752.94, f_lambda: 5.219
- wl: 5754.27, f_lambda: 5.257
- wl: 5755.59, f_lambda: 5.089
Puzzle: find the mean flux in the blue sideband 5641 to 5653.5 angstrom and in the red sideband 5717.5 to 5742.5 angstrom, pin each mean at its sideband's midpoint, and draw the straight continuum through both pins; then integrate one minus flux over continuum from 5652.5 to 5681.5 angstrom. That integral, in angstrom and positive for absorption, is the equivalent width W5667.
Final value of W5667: 1.9 angstrom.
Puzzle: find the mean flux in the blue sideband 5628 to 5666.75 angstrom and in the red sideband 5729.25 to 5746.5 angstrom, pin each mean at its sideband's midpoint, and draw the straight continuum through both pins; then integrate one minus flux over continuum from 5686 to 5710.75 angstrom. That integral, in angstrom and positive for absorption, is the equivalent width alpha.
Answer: 1.5 angstrom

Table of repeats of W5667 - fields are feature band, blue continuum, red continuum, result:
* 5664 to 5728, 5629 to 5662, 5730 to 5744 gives 4.0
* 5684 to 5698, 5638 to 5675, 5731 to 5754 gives 1.1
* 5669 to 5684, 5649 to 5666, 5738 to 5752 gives 2.0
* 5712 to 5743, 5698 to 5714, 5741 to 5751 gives 1.9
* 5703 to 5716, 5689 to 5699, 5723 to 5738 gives -1.1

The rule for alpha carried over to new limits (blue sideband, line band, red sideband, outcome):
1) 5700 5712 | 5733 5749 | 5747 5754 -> -0.7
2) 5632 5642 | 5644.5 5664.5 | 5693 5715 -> -0.3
